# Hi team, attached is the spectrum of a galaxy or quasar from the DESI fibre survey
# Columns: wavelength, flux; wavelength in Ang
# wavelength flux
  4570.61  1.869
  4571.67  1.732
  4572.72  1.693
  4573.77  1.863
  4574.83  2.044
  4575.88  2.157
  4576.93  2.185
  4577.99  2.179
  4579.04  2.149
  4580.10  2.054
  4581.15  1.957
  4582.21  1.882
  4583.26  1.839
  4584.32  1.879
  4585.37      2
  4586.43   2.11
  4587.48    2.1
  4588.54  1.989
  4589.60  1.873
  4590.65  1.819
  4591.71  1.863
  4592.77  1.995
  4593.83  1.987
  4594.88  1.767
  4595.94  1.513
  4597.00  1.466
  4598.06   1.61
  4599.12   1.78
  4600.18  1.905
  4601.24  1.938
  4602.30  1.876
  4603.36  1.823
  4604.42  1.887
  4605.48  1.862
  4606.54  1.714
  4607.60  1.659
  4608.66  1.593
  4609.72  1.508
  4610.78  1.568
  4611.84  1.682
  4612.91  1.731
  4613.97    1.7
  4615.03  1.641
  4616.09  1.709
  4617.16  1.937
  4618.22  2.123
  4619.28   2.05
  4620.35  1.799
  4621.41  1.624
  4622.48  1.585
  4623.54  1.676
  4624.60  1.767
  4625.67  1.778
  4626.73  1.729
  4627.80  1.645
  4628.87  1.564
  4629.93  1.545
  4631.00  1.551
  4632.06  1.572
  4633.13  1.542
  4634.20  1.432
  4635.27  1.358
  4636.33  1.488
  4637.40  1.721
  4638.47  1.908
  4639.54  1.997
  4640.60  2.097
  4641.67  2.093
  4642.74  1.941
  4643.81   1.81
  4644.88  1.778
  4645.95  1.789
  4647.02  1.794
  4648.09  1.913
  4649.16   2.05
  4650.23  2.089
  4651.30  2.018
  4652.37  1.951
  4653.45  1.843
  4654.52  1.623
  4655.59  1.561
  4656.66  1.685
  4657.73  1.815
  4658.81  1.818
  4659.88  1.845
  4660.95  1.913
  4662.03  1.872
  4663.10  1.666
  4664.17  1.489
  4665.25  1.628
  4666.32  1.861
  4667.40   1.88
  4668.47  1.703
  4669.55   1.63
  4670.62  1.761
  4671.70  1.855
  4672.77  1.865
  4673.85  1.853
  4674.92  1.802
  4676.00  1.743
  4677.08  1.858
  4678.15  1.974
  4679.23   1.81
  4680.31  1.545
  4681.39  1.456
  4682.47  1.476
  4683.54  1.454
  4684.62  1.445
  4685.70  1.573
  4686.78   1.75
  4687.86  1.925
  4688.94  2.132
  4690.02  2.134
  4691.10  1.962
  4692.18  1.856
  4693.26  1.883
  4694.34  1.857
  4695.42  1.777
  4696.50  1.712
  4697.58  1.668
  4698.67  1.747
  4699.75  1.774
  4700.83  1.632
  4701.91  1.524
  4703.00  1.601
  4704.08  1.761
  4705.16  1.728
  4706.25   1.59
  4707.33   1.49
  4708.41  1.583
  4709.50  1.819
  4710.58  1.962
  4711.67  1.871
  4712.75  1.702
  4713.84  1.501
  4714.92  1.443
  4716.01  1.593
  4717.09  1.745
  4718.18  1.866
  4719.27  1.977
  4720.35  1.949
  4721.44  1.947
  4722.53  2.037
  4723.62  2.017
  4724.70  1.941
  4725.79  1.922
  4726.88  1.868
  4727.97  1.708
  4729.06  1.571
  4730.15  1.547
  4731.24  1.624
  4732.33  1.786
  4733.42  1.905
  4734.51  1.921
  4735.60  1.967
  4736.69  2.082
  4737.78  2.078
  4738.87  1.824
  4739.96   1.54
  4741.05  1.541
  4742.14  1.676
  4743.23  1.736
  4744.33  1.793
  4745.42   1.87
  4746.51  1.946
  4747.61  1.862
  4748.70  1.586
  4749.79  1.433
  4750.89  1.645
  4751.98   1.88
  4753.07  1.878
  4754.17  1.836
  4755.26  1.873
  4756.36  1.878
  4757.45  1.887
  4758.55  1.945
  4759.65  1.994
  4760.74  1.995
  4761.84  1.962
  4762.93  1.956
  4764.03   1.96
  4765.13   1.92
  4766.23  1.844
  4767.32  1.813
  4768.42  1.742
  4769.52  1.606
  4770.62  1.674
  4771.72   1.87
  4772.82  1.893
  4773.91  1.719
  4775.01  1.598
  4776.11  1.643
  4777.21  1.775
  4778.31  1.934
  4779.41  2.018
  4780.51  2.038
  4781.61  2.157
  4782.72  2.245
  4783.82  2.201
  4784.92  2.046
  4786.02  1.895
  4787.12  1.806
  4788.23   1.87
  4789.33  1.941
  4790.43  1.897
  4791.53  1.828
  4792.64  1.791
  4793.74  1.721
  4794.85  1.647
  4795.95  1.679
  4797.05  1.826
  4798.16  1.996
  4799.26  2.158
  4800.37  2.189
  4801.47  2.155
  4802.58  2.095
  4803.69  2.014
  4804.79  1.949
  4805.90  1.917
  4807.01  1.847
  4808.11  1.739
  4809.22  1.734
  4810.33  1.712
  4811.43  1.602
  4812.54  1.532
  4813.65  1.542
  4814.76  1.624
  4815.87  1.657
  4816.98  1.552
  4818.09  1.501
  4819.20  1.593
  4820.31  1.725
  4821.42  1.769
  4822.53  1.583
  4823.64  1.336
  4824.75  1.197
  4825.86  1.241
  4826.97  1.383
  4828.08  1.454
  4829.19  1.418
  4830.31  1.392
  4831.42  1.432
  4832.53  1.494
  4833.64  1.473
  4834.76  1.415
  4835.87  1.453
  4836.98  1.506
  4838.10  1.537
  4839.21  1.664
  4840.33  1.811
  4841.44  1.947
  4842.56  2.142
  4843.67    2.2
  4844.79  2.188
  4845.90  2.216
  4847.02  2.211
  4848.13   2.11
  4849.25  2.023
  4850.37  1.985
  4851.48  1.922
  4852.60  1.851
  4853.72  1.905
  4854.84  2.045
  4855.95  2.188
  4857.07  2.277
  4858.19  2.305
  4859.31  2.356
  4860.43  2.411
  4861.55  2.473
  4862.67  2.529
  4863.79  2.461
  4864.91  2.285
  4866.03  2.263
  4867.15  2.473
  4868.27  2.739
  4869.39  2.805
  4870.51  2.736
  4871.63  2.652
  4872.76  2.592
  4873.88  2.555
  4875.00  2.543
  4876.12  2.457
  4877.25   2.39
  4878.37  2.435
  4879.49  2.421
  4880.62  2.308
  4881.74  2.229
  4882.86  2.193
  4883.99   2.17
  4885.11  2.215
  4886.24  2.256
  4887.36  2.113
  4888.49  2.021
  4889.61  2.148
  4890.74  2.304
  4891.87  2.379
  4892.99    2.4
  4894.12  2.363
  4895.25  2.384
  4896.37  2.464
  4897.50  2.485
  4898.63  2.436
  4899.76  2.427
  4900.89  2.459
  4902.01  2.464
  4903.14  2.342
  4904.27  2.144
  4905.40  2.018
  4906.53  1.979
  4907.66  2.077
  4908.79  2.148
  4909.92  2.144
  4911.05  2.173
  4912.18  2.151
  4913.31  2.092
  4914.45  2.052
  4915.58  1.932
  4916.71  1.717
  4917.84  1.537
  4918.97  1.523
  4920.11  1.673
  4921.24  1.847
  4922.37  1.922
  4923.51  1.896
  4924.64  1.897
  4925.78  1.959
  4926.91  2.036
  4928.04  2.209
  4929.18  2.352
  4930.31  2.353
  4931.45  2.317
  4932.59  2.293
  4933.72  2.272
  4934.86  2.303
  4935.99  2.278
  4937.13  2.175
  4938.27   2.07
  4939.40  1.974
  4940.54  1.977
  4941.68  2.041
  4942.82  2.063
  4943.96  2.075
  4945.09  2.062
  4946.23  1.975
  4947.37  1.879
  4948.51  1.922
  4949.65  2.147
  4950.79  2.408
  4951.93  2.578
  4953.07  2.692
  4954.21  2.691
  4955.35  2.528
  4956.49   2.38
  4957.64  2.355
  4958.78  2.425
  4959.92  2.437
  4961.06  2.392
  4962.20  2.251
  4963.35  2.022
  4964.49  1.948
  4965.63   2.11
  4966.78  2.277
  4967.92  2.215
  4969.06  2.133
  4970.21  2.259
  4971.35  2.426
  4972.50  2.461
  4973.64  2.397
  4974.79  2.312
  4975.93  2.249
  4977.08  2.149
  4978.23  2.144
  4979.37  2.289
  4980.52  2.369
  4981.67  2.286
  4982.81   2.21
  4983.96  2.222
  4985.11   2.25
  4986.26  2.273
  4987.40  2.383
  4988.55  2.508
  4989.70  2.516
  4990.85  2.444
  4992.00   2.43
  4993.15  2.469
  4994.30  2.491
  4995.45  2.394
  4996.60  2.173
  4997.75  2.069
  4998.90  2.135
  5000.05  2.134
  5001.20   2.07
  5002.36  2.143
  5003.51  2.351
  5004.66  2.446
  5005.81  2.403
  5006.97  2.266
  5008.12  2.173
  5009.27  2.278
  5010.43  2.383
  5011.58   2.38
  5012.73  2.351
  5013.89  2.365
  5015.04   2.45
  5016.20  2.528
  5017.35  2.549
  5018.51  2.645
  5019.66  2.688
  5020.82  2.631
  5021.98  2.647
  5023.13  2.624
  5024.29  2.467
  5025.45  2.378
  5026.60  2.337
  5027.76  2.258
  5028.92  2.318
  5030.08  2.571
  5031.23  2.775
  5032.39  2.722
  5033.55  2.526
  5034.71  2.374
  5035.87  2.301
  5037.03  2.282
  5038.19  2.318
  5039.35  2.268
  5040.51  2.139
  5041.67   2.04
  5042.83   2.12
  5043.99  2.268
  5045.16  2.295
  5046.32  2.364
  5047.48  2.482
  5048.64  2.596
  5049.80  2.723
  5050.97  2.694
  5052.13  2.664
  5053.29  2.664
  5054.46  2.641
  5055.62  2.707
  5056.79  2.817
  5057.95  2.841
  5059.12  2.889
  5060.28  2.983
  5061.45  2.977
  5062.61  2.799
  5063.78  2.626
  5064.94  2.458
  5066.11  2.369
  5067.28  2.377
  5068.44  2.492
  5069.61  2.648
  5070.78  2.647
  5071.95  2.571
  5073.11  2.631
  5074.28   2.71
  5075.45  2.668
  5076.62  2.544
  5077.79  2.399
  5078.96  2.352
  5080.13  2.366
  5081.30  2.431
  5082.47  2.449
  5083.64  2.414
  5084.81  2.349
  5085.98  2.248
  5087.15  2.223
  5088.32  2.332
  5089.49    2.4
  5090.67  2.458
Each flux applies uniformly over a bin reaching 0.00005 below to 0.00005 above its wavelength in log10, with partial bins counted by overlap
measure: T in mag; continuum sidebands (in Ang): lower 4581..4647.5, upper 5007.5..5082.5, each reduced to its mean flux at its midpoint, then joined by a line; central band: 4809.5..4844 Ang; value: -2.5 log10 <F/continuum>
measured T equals 0.332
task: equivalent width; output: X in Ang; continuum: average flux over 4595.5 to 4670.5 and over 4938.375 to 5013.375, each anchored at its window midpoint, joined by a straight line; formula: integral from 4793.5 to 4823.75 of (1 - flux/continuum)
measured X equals 3.7 Ang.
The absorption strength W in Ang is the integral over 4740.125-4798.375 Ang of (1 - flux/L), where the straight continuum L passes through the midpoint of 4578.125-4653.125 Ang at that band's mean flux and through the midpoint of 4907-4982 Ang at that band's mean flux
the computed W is 3.8 Ang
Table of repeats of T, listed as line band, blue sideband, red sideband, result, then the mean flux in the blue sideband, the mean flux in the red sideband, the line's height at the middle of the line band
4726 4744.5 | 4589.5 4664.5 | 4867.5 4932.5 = 0.10 mag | 1.77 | 2.23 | 1.95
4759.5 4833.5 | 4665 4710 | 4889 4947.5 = 0.09 mag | 1.74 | 2.13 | 1.92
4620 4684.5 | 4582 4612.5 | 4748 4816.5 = 0.05 mag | 1.81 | 1.85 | 1.82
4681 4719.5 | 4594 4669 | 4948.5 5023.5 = 0.09 mag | 1.76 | 2.35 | 1.87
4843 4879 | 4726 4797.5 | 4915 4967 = -0.17 mag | 1.83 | 2.13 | 2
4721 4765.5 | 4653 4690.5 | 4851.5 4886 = 0.08 mag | 1.75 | 2.37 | 1.97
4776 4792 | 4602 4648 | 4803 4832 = -0.21 mag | 1.74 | 1.6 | 1.62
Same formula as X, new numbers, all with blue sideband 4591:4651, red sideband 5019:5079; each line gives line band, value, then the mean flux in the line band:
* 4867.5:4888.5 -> -1.9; 2.42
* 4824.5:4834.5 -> 3.5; 1.39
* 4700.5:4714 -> 1.7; 1.68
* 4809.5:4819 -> 2.3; 1.59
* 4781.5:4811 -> 2.2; 1.92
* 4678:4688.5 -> 1.3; 1.63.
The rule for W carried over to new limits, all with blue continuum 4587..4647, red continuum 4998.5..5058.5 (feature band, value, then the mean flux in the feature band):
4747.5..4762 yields 1.1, 1.83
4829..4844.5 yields 3.4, 1.65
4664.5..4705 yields 2.5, 1.75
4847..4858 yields 0.5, 2.05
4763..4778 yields 1.7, 1.78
